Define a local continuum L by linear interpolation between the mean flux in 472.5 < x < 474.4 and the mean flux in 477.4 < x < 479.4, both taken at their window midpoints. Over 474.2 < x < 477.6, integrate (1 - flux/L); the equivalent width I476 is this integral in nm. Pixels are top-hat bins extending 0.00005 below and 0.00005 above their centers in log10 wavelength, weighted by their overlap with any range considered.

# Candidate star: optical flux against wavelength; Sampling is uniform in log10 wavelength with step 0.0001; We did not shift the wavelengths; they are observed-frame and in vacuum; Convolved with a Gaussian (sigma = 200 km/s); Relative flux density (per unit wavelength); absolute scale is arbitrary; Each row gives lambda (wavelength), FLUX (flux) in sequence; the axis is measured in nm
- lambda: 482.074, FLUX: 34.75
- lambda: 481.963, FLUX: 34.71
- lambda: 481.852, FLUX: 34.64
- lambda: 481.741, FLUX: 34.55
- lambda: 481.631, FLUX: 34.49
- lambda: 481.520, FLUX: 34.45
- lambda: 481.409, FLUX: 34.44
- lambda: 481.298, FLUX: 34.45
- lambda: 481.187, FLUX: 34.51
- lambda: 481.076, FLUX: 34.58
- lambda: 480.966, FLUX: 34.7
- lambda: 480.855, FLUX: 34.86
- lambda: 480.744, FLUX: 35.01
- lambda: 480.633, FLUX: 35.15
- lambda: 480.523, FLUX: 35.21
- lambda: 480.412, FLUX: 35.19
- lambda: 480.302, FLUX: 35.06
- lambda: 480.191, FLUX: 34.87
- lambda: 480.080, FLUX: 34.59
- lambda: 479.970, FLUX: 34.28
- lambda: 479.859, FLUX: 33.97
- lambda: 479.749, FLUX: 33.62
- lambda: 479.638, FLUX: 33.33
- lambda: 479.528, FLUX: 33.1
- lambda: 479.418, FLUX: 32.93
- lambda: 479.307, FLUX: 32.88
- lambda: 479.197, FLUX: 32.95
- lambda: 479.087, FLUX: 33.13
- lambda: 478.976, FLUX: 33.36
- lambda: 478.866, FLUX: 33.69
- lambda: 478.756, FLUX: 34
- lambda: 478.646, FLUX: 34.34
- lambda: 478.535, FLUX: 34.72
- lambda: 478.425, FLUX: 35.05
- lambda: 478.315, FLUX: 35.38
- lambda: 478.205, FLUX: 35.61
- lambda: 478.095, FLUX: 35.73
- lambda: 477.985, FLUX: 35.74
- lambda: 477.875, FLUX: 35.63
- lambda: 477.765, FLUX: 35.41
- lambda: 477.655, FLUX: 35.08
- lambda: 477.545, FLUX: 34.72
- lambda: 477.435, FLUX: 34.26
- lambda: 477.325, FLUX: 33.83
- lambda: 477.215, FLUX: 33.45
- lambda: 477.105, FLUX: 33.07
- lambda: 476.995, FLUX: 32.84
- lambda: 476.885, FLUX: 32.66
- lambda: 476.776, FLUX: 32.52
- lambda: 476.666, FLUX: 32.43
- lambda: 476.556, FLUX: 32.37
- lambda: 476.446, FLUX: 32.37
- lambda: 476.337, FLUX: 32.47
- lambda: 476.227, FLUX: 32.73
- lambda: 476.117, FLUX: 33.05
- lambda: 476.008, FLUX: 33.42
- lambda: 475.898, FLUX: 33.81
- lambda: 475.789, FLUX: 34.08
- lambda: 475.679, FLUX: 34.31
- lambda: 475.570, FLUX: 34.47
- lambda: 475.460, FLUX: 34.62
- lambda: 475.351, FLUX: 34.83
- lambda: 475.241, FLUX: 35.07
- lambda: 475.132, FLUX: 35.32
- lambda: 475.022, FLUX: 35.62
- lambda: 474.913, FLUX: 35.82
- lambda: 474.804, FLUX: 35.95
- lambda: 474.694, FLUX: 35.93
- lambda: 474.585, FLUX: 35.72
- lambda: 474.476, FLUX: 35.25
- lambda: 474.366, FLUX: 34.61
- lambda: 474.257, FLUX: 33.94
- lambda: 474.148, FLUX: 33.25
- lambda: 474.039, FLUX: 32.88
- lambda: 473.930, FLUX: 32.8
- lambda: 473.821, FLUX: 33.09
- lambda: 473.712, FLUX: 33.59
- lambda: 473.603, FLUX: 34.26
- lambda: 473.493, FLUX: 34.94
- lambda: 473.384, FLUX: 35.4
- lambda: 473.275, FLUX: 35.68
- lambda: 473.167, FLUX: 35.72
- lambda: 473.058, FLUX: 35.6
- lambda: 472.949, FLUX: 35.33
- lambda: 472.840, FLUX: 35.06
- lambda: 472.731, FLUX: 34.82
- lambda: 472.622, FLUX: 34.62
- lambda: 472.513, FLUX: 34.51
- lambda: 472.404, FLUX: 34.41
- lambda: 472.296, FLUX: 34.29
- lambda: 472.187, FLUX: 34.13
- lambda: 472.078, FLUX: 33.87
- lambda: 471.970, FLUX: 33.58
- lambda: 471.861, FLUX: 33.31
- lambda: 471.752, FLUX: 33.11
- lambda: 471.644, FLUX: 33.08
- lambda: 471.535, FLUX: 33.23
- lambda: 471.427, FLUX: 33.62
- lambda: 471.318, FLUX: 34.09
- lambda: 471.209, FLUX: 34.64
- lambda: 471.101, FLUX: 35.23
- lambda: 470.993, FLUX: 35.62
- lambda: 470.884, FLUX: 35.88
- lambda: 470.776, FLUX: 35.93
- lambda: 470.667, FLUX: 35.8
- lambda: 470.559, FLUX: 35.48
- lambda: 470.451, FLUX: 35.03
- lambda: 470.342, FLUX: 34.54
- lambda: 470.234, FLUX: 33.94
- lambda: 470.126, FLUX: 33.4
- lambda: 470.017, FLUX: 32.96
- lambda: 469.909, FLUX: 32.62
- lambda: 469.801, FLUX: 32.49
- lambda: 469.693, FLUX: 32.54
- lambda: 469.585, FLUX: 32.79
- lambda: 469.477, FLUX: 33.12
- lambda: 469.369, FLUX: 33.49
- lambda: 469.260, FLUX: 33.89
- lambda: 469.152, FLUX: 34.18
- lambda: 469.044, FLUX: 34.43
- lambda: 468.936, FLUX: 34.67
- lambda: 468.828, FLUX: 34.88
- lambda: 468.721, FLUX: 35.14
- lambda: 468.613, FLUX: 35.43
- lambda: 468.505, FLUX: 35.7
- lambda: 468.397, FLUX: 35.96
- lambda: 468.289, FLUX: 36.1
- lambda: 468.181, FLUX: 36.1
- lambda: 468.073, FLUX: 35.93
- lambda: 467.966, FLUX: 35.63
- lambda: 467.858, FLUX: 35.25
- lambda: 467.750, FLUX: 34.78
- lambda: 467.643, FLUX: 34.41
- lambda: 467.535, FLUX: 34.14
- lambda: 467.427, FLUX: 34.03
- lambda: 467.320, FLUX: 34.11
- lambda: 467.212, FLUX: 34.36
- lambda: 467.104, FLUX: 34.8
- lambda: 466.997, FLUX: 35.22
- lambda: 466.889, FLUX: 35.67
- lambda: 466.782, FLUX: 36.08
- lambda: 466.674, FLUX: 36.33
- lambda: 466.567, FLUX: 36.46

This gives 0.04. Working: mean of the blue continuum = 34.5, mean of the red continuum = 34.5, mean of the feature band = 34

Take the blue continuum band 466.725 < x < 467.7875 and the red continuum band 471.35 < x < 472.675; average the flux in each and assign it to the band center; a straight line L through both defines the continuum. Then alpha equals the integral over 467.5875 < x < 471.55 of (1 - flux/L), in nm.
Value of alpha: -0.03 nm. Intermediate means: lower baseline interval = 34.8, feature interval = 34.6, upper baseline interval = 33.8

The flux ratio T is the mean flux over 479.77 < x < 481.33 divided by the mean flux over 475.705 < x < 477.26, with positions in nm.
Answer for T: 1.05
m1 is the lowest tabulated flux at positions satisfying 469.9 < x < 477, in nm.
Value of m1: 32.37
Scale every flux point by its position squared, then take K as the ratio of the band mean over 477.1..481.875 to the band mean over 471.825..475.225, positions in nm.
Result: 1.0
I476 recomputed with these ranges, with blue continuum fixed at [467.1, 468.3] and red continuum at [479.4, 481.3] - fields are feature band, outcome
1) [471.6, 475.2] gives 0.018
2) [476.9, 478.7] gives -0.005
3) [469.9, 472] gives 0.030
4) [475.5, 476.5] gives 0.034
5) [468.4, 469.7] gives 0.021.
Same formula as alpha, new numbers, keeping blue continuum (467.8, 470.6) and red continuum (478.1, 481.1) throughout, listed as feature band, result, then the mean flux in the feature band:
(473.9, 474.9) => -0.006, 34.6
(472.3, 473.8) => -0.020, 34.9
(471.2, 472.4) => 0.024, 33.7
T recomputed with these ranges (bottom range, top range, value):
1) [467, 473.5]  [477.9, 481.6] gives 1.00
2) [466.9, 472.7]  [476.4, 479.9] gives 0.98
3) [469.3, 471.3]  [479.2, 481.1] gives 1.00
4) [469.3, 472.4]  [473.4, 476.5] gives 1.01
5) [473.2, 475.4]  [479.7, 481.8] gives 1.00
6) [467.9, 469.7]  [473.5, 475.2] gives 0.99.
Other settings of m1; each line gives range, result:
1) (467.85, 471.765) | 32.49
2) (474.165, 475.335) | 33.94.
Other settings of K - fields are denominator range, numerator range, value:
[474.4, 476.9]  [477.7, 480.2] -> 1.02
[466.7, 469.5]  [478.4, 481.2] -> 1.03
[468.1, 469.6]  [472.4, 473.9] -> 1.02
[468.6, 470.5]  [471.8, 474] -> 1.03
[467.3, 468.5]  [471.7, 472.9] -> 0.99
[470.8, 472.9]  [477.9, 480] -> 1.02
